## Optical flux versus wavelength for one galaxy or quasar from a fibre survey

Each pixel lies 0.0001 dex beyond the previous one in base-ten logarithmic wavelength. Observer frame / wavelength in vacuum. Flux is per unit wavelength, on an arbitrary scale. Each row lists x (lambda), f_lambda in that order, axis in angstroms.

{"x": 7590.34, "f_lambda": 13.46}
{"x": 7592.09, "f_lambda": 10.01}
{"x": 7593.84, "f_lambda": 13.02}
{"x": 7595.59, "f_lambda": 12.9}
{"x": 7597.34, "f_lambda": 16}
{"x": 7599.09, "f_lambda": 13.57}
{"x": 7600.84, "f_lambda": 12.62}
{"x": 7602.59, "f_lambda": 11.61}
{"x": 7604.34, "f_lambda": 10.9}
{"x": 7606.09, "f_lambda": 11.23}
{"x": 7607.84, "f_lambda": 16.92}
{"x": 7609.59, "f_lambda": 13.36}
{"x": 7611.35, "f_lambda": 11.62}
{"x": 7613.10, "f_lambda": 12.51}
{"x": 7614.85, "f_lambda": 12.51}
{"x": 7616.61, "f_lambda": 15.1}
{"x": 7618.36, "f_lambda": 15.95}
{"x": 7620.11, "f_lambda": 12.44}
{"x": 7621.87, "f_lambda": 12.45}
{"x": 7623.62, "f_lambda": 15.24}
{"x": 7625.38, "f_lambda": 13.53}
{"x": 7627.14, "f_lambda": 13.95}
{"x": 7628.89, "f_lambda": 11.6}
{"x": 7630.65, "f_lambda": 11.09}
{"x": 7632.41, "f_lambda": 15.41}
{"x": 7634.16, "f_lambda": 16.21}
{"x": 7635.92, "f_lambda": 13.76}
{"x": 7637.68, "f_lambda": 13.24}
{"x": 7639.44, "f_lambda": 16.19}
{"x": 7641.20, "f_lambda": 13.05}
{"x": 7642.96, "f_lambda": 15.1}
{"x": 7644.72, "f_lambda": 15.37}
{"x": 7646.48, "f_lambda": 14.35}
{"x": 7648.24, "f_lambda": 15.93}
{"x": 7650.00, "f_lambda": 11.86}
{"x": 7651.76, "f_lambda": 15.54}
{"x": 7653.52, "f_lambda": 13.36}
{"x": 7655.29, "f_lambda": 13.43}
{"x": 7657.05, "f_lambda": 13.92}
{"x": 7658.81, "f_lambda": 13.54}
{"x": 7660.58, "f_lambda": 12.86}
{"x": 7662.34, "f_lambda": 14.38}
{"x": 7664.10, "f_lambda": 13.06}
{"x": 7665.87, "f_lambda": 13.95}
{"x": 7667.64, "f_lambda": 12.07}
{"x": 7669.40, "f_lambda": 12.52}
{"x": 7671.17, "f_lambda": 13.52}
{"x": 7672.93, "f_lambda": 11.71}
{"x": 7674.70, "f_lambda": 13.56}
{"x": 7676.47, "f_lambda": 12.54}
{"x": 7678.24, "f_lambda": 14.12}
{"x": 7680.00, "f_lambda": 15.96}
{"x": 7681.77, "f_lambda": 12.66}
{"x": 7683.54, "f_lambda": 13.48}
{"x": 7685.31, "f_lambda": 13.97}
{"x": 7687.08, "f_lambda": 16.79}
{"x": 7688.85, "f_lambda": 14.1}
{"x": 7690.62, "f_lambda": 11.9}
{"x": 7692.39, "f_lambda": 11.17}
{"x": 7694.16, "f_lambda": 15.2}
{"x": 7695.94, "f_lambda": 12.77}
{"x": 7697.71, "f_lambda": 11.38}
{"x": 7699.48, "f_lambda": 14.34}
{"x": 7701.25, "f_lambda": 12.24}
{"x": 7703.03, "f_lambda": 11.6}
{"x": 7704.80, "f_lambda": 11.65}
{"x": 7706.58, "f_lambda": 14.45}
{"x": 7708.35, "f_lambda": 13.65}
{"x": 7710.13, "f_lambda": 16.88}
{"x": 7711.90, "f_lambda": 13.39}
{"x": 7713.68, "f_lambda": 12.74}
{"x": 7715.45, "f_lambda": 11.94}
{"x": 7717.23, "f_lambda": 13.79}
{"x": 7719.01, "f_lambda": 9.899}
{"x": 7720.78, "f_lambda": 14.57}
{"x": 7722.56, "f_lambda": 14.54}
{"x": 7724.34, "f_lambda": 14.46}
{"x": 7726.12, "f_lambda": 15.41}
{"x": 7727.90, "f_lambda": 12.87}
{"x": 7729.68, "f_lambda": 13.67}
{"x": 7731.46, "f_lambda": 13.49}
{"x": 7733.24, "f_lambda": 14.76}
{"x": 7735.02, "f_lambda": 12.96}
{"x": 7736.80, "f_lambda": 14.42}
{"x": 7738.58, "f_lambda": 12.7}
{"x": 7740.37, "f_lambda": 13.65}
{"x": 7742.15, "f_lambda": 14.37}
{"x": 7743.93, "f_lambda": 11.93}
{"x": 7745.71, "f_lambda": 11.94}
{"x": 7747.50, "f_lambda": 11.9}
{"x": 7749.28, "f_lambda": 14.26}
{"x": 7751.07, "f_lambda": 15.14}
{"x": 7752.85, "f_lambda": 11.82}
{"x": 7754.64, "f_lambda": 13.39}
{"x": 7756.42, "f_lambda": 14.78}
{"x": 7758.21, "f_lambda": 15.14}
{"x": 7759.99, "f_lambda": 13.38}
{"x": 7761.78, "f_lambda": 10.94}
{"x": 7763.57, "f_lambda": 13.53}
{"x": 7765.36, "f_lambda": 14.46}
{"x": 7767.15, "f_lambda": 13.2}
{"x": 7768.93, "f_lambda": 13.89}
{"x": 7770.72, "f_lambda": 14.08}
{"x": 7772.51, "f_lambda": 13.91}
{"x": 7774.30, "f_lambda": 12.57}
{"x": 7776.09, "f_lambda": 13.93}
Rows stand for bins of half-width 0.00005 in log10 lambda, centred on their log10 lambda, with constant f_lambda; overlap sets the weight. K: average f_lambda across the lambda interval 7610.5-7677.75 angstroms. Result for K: 13.6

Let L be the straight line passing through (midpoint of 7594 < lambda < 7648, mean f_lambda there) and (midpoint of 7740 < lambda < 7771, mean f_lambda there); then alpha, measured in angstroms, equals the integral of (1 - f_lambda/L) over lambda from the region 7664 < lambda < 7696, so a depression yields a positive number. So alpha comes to 0.3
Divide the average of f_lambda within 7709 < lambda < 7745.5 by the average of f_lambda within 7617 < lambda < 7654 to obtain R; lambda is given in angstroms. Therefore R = 0.96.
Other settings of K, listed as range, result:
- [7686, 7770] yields 13.4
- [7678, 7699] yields 13.6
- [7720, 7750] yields 13.6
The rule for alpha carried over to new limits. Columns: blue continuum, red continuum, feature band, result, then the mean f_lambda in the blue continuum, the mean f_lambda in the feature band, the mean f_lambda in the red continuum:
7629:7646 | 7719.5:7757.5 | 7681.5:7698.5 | 0.7 angstroms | 14.3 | 13.4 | 13.6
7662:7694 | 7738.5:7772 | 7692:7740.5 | 0.1 angstroms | 13.4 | 13.4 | 13.4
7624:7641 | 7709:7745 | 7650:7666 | 0.2 angstroms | 13.9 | 13.7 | 13.6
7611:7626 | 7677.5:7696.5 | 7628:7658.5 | -0.9 angstroms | 13.6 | 14.1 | 13.8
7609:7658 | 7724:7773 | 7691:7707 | 1.2 angstroms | 13.9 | 12.7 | 13.6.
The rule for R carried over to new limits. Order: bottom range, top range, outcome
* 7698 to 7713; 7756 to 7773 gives 1.02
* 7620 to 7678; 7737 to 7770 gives 0.98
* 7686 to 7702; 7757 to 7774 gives 1.02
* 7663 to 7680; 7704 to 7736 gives 1.03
